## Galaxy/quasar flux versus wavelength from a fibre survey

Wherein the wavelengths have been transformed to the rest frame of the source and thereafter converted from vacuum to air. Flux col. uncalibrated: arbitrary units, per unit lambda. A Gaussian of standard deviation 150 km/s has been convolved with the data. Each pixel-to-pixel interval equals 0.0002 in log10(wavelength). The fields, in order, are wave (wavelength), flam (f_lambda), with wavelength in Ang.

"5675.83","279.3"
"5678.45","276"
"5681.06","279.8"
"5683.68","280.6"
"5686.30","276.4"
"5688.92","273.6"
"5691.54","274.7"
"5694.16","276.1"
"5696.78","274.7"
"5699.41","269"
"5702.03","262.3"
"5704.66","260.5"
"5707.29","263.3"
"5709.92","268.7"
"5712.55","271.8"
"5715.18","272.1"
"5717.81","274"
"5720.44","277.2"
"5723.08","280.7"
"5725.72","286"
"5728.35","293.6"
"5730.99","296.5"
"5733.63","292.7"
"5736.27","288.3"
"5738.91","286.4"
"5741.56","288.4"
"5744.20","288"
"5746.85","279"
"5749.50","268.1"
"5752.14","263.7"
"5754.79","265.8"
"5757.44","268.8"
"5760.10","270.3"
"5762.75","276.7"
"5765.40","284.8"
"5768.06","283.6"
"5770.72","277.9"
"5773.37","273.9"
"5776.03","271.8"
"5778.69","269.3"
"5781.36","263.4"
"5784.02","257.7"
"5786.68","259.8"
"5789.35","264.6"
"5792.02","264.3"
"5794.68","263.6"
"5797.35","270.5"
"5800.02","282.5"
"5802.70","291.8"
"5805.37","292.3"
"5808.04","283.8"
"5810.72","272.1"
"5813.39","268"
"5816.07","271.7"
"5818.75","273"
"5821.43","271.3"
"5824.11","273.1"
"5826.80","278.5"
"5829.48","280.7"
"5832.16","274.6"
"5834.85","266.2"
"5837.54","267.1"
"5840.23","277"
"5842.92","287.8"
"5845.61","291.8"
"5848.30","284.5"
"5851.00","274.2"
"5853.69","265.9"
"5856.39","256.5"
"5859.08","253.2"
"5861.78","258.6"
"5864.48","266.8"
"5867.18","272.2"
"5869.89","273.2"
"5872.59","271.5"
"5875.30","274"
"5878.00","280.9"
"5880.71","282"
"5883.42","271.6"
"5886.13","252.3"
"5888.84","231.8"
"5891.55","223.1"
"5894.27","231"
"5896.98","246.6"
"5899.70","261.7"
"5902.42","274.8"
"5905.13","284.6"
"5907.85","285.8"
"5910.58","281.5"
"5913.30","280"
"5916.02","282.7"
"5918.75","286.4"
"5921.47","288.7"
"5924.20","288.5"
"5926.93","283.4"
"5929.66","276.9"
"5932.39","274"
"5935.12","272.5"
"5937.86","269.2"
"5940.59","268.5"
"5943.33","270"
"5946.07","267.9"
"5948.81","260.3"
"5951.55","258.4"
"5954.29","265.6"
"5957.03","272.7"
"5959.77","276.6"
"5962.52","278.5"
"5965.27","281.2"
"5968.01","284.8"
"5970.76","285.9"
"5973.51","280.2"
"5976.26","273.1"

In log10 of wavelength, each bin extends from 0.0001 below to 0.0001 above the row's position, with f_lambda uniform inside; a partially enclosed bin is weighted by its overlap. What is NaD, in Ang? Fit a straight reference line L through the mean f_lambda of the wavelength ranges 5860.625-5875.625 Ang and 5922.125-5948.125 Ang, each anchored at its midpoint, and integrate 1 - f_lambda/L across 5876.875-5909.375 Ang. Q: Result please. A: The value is 1.3 Ang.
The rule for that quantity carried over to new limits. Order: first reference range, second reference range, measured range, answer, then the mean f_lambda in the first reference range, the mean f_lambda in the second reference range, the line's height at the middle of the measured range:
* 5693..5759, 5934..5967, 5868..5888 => 0.1 Ang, 277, 270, 272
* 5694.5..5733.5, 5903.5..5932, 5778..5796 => 1.0 Ang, 276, 283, 278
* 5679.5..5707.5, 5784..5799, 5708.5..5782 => -2.7 Ang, 272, 264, 268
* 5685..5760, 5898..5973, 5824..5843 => 0.1 Ang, 276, 276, 276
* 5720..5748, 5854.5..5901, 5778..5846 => -0.4 Ang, 287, 259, 272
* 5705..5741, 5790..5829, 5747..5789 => 1.1 Ang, 280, 275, 278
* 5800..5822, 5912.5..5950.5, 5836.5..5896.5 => 2.6 Ang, 278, 276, 277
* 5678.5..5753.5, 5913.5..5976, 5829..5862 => 0.5 Ang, 277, 276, 277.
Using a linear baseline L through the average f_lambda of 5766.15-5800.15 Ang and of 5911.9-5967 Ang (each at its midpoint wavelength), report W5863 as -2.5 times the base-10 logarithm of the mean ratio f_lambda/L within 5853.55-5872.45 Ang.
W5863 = 0.03 mag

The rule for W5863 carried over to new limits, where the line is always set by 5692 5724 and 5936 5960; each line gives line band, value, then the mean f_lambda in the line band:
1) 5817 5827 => -0.02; 273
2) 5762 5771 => -0.04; 281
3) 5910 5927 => -0.07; 285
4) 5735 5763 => -0.03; 277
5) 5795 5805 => -0.04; 281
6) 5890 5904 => 0.08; 248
